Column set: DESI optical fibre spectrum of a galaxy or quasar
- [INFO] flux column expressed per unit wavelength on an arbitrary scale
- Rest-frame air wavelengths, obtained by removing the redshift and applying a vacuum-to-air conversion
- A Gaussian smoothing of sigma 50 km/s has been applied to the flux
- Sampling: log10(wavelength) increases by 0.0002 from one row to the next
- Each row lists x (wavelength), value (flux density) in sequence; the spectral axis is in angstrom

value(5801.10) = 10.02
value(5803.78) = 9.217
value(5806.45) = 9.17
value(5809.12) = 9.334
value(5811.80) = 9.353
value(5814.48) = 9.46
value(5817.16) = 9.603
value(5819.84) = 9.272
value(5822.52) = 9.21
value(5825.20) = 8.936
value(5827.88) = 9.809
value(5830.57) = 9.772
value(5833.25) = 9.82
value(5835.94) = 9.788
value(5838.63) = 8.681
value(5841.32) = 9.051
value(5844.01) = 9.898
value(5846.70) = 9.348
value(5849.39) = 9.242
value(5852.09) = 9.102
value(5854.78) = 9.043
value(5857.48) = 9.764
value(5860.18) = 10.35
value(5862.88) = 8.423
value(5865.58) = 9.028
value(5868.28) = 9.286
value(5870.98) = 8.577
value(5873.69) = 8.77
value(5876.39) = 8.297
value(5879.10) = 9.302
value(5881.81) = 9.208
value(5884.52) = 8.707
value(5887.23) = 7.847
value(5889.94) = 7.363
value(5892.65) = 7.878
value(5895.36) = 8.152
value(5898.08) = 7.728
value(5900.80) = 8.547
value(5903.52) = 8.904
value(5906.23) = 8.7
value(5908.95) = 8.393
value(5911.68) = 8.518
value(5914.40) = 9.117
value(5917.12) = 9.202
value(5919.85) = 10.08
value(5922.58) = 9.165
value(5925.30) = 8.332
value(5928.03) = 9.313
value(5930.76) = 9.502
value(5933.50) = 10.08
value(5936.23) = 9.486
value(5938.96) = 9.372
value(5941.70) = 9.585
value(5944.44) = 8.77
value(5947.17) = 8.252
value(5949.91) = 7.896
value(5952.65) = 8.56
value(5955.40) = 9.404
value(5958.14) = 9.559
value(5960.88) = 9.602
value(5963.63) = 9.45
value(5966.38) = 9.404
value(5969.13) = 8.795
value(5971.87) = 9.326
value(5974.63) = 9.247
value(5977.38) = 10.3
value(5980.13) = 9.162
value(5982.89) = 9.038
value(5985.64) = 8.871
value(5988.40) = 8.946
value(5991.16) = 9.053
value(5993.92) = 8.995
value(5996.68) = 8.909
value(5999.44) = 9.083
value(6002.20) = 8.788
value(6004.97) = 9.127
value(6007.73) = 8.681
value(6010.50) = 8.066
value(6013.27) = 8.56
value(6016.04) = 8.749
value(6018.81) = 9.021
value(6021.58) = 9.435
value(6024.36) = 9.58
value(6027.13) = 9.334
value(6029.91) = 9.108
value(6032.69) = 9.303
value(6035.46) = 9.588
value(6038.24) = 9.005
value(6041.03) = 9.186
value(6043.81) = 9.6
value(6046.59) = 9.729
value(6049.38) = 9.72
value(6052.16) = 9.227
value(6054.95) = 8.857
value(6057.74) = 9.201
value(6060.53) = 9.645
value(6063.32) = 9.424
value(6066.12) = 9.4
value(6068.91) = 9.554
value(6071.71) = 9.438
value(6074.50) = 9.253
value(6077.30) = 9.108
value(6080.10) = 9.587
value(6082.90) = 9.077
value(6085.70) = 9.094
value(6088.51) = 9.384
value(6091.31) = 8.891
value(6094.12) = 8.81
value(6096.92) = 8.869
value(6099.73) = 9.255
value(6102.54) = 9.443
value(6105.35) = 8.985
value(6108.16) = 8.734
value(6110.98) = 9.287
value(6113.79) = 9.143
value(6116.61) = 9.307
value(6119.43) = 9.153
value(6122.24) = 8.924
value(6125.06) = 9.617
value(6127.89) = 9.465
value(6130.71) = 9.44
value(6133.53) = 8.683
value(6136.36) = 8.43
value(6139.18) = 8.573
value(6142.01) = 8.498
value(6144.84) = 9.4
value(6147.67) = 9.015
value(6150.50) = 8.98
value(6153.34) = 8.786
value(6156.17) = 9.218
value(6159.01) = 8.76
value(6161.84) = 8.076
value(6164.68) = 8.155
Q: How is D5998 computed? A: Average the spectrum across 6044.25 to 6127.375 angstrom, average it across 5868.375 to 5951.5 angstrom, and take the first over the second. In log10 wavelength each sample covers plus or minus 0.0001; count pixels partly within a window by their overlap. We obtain 1.05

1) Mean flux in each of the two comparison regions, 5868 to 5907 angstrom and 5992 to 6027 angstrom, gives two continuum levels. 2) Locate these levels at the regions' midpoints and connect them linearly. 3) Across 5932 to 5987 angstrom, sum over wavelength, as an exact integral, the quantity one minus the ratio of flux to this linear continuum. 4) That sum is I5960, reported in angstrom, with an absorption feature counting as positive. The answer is -3.0 angstrom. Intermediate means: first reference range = 8.46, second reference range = 8.93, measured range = 9.21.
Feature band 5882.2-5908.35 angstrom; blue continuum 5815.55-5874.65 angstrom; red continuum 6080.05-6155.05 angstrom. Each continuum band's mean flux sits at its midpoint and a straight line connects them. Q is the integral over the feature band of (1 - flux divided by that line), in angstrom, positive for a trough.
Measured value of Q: 2.9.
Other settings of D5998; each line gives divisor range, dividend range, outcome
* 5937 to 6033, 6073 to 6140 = 1.00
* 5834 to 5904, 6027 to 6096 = 1.05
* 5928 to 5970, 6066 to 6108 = 1.00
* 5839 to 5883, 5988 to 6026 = 0.98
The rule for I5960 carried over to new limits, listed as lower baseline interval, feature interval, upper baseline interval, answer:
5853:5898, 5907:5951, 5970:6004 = -0.72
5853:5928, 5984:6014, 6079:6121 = 0.43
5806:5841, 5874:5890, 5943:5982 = 1.24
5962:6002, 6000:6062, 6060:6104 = 0.37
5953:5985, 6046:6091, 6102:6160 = -0.89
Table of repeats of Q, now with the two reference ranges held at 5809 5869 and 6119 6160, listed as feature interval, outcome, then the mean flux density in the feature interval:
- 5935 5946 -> 0.0 angstrom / 9.29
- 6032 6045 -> -0.3 angstrom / 9.34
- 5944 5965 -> 0.6 angstrom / 8.95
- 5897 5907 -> 0.9 angstrom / 8.48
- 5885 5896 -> 1.7 angstrom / 7.87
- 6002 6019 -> 0.9 angstrom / 8.69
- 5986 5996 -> 0.2 angstrom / 8.98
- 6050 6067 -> -0.4 angstrom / 9.31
